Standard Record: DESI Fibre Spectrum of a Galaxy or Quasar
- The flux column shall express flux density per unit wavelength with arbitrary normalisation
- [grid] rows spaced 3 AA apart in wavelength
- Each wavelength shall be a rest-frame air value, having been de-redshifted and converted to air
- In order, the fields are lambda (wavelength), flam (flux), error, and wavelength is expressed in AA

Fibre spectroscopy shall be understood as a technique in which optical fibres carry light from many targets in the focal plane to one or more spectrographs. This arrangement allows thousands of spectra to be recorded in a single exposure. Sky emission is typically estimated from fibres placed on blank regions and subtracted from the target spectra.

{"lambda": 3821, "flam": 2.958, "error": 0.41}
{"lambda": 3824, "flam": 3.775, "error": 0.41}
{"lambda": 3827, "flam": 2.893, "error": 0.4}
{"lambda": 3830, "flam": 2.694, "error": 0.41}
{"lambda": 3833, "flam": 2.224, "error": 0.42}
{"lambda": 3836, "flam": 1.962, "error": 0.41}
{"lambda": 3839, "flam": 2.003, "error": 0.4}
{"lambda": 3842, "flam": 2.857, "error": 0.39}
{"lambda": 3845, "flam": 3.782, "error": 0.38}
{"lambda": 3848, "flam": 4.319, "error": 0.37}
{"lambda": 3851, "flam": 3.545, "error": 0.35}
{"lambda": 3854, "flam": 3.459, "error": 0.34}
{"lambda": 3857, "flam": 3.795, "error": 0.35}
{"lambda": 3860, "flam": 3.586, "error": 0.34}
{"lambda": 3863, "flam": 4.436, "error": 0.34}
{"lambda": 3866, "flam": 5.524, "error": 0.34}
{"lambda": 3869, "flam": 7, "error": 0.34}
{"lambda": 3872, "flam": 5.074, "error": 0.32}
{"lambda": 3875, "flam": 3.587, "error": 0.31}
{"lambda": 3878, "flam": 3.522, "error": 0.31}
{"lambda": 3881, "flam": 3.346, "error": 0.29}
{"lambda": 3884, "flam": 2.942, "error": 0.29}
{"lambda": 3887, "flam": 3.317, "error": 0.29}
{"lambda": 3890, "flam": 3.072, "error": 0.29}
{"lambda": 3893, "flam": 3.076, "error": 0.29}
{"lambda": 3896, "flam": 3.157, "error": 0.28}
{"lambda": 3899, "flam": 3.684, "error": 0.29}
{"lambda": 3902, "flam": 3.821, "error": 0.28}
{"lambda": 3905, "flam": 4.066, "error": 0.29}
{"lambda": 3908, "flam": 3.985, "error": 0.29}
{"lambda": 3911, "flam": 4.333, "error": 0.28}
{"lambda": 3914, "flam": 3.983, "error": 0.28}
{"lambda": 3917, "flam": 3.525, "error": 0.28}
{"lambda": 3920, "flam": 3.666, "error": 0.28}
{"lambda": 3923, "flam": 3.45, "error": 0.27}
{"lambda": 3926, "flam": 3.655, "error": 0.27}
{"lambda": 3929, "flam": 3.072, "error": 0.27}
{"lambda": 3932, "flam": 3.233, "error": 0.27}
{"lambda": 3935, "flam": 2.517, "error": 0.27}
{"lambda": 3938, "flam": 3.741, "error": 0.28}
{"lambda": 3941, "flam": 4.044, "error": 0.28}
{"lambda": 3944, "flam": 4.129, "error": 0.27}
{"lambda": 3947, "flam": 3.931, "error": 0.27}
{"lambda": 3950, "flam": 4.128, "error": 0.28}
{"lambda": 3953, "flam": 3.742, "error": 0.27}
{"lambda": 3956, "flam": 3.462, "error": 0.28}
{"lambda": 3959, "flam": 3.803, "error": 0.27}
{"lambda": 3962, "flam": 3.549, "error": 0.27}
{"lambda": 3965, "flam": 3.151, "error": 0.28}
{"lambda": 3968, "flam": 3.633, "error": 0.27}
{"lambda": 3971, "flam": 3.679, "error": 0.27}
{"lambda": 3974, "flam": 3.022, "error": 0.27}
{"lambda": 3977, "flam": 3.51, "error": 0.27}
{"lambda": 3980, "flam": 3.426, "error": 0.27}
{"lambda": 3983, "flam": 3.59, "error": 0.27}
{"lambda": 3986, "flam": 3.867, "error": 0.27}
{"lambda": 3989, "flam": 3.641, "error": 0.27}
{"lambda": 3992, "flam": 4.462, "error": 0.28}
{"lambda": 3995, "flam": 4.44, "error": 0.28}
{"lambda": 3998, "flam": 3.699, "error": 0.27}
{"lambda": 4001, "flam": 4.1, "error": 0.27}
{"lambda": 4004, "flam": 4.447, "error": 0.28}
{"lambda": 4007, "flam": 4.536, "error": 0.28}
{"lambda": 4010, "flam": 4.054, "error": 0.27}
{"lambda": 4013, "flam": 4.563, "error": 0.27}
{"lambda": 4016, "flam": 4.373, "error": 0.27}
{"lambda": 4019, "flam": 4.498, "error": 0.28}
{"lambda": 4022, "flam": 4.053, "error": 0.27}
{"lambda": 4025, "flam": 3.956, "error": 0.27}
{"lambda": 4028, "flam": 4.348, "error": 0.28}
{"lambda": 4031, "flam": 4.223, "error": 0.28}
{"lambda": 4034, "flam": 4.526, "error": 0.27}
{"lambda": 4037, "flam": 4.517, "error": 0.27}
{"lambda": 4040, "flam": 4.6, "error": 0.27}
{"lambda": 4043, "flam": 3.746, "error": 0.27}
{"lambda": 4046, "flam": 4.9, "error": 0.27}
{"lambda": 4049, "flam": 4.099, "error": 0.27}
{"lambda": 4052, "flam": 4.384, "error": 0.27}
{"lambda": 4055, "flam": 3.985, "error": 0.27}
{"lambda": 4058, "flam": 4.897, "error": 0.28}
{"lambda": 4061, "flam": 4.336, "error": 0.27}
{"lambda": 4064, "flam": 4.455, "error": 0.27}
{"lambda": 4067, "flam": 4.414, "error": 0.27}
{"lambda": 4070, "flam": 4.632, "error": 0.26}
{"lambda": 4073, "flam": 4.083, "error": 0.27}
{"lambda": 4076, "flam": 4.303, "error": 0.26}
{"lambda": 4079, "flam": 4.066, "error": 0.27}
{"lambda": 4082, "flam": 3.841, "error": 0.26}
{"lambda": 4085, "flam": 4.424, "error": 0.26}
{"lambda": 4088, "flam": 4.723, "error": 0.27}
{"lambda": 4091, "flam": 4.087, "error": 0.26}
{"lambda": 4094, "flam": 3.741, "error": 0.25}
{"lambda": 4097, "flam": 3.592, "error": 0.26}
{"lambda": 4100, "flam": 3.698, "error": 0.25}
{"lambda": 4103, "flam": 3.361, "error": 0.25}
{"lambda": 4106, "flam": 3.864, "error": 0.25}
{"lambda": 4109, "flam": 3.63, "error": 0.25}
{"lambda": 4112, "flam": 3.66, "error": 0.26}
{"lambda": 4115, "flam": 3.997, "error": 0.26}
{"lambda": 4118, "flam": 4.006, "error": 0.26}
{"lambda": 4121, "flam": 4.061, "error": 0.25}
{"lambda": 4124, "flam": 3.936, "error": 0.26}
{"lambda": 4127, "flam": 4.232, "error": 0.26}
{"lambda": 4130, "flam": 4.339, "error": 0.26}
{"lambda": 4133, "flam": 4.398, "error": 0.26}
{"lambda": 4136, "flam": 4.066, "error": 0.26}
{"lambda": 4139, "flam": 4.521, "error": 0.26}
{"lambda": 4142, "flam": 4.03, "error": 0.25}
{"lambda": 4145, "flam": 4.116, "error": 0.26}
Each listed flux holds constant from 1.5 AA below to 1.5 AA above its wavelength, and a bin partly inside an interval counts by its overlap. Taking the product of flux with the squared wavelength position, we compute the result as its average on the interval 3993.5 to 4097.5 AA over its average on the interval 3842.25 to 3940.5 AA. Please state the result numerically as 1.2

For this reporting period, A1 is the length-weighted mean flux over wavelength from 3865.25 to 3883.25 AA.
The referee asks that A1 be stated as 4.57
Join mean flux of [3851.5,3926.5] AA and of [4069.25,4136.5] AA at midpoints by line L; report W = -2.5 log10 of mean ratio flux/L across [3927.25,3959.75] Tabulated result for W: 0.09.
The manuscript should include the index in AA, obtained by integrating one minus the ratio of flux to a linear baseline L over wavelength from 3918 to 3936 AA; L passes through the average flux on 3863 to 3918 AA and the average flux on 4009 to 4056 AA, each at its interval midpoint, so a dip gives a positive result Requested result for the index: 3.4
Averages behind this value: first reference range 3.96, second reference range 4.31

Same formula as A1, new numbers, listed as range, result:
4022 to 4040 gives 4.32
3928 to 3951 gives 3.6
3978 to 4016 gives 4.07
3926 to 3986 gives 3.56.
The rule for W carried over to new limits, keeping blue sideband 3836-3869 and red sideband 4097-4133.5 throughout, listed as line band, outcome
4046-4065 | -0.14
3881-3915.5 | 0.07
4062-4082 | -0.11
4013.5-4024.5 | -0.12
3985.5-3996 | -0.07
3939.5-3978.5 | 0.05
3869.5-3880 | -0.13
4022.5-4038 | -0.11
